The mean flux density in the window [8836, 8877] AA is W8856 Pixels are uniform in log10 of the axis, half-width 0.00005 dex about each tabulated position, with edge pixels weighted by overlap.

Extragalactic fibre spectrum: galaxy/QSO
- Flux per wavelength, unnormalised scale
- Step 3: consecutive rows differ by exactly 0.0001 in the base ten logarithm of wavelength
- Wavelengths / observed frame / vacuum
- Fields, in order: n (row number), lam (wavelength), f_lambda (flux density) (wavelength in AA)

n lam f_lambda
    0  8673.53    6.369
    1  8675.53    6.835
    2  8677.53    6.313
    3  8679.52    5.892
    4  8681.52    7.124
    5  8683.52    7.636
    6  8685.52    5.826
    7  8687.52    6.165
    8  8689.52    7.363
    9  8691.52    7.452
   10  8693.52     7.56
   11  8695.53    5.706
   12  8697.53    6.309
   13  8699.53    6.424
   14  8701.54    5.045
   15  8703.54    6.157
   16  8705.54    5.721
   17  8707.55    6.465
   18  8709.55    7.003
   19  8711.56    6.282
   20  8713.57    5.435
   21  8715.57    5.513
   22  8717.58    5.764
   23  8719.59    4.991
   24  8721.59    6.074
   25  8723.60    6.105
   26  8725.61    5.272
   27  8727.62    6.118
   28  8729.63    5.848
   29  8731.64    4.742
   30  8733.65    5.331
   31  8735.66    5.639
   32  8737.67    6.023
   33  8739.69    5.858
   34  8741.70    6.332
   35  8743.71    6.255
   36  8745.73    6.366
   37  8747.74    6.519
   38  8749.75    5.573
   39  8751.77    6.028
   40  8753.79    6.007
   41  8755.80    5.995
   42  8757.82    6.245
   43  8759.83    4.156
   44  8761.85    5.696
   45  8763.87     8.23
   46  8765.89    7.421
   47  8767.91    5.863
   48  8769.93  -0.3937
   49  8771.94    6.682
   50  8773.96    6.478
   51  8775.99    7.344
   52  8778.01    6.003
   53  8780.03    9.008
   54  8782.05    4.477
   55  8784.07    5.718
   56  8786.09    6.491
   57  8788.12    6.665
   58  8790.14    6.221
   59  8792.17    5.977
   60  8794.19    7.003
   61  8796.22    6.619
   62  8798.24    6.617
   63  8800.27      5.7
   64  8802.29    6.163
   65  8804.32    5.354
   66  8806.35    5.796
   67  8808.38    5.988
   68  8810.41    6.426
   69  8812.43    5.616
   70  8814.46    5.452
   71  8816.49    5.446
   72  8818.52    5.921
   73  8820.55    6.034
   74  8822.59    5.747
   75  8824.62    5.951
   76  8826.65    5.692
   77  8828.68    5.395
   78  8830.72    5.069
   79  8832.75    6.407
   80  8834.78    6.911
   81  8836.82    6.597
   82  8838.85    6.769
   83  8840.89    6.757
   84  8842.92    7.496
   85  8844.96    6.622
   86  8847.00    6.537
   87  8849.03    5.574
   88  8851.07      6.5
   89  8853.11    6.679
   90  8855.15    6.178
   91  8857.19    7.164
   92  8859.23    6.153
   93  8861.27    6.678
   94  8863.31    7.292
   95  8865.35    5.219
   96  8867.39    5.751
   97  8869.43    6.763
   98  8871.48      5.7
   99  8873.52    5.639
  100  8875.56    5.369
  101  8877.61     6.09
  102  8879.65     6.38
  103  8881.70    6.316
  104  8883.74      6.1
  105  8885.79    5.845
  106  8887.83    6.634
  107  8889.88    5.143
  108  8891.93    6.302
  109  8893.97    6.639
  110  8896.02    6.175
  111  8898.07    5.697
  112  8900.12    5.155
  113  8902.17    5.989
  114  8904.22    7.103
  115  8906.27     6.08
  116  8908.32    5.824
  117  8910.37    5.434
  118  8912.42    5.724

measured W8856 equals 6.37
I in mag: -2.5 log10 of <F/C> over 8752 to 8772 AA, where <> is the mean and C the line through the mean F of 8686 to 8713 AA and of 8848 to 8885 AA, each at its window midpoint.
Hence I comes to 0.14 mag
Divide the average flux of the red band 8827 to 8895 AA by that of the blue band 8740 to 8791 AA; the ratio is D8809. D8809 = 1.0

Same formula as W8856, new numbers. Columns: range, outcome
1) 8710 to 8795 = 5.94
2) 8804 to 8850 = 6.08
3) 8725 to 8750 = 5.85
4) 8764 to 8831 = 5.98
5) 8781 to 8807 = 6.07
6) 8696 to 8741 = 5.83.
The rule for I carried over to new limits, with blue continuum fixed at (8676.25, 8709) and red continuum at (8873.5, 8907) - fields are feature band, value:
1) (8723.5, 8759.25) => 0.09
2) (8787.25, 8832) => 0.05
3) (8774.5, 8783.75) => -0.06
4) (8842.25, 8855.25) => -0.06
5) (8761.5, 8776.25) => 0.08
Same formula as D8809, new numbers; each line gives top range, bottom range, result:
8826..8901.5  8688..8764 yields 1.03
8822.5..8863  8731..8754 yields 1.08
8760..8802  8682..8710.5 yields 0.95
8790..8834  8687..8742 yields 0.99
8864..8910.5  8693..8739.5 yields 1.02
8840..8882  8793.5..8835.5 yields 1.06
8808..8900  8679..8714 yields 0.95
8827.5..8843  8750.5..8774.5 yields 1.12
